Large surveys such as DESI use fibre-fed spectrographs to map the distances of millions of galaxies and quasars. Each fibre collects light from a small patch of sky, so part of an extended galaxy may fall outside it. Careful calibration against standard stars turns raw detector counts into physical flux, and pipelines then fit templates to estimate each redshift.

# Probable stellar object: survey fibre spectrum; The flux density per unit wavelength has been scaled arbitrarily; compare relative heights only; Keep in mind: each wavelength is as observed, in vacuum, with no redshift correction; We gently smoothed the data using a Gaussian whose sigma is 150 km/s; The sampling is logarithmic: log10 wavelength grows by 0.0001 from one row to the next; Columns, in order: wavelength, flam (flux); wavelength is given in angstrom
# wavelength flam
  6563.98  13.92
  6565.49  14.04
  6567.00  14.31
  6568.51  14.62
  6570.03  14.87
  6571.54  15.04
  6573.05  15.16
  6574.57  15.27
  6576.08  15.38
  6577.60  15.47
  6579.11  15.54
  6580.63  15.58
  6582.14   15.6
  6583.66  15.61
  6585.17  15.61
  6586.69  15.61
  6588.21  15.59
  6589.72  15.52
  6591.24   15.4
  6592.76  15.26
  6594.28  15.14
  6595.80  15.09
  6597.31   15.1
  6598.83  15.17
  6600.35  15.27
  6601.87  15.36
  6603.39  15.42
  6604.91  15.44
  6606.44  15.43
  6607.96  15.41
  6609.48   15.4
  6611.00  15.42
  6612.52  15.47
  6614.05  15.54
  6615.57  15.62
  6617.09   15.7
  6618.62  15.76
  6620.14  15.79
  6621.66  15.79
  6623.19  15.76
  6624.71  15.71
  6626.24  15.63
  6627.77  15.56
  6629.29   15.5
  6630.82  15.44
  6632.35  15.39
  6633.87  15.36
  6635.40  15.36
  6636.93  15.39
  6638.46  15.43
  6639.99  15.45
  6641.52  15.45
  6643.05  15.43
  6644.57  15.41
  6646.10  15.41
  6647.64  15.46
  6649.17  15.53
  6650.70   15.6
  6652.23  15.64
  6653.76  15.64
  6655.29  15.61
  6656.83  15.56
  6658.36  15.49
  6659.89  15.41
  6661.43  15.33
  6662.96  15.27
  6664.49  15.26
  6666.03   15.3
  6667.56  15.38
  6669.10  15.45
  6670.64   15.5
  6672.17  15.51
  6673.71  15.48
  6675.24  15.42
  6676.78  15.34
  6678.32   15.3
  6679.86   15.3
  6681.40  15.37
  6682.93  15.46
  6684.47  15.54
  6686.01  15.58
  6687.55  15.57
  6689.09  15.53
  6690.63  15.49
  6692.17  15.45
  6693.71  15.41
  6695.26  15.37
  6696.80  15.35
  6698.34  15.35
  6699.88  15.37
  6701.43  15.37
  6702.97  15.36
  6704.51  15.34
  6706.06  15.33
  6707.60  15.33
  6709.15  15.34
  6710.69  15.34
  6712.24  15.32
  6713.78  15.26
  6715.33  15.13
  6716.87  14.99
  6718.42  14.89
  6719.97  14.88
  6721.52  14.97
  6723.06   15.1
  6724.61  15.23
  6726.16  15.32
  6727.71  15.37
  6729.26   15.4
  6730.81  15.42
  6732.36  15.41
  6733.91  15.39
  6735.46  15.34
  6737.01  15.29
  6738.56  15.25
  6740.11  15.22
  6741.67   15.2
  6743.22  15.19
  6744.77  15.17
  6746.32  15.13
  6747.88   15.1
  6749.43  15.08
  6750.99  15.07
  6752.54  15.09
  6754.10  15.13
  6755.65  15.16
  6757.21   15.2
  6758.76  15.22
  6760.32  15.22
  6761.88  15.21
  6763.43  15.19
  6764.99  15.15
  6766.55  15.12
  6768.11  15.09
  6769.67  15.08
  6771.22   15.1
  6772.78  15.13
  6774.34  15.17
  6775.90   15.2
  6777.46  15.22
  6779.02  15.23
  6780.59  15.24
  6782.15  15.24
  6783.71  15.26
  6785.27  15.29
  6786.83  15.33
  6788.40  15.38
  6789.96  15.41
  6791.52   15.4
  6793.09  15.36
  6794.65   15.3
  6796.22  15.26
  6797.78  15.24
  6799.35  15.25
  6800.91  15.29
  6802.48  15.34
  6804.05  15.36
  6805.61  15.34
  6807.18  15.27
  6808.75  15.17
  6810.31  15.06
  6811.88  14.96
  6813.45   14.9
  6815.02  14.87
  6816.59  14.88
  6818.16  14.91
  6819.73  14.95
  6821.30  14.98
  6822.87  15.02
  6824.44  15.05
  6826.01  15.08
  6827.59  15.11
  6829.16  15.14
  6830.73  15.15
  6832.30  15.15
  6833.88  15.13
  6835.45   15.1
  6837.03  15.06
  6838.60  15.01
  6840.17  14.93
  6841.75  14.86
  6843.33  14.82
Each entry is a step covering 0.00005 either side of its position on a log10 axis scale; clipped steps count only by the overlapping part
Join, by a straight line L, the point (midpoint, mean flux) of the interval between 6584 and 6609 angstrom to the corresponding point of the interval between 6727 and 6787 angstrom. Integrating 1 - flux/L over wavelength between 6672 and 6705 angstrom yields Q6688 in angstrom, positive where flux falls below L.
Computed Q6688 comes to -0.3 angstrom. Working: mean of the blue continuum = 15.4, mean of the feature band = 15.4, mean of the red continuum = 15.2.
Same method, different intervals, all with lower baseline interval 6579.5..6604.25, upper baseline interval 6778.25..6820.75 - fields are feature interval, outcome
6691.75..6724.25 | 0.09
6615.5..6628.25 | -0.28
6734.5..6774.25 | 0.20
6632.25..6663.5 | -0.23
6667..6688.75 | -0.18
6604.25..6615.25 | -0.05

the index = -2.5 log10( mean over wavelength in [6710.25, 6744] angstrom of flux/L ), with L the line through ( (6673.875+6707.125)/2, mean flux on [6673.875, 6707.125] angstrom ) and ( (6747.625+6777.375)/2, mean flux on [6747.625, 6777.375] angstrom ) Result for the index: 0.00 mag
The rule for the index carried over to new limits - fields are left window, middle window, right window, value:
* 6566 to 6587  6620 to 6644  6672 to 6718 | -0.02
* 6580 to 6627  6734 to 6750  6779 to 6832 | 0.00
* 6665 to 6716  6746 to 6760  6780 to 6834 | 0.01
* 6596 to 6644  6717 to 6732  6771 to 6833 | 0.01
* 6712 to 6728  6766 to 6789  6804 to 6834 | -0.01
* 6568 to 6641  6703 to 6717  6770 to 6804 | 0.00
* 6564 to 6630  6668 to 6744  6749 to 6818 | 0.00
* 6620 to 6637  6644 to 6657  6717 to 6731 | 0.00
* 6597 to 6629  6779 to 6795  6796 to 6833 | -0.01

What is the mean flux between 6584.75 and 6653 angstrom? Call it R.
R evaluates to 15.5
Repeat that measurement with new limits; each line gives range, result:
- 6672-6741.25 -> 15.3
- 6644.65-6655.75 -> 15.5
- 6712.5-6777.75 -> 15.2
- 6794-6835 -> 15.1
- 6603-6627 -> 15.6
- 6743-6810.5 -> 15.2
